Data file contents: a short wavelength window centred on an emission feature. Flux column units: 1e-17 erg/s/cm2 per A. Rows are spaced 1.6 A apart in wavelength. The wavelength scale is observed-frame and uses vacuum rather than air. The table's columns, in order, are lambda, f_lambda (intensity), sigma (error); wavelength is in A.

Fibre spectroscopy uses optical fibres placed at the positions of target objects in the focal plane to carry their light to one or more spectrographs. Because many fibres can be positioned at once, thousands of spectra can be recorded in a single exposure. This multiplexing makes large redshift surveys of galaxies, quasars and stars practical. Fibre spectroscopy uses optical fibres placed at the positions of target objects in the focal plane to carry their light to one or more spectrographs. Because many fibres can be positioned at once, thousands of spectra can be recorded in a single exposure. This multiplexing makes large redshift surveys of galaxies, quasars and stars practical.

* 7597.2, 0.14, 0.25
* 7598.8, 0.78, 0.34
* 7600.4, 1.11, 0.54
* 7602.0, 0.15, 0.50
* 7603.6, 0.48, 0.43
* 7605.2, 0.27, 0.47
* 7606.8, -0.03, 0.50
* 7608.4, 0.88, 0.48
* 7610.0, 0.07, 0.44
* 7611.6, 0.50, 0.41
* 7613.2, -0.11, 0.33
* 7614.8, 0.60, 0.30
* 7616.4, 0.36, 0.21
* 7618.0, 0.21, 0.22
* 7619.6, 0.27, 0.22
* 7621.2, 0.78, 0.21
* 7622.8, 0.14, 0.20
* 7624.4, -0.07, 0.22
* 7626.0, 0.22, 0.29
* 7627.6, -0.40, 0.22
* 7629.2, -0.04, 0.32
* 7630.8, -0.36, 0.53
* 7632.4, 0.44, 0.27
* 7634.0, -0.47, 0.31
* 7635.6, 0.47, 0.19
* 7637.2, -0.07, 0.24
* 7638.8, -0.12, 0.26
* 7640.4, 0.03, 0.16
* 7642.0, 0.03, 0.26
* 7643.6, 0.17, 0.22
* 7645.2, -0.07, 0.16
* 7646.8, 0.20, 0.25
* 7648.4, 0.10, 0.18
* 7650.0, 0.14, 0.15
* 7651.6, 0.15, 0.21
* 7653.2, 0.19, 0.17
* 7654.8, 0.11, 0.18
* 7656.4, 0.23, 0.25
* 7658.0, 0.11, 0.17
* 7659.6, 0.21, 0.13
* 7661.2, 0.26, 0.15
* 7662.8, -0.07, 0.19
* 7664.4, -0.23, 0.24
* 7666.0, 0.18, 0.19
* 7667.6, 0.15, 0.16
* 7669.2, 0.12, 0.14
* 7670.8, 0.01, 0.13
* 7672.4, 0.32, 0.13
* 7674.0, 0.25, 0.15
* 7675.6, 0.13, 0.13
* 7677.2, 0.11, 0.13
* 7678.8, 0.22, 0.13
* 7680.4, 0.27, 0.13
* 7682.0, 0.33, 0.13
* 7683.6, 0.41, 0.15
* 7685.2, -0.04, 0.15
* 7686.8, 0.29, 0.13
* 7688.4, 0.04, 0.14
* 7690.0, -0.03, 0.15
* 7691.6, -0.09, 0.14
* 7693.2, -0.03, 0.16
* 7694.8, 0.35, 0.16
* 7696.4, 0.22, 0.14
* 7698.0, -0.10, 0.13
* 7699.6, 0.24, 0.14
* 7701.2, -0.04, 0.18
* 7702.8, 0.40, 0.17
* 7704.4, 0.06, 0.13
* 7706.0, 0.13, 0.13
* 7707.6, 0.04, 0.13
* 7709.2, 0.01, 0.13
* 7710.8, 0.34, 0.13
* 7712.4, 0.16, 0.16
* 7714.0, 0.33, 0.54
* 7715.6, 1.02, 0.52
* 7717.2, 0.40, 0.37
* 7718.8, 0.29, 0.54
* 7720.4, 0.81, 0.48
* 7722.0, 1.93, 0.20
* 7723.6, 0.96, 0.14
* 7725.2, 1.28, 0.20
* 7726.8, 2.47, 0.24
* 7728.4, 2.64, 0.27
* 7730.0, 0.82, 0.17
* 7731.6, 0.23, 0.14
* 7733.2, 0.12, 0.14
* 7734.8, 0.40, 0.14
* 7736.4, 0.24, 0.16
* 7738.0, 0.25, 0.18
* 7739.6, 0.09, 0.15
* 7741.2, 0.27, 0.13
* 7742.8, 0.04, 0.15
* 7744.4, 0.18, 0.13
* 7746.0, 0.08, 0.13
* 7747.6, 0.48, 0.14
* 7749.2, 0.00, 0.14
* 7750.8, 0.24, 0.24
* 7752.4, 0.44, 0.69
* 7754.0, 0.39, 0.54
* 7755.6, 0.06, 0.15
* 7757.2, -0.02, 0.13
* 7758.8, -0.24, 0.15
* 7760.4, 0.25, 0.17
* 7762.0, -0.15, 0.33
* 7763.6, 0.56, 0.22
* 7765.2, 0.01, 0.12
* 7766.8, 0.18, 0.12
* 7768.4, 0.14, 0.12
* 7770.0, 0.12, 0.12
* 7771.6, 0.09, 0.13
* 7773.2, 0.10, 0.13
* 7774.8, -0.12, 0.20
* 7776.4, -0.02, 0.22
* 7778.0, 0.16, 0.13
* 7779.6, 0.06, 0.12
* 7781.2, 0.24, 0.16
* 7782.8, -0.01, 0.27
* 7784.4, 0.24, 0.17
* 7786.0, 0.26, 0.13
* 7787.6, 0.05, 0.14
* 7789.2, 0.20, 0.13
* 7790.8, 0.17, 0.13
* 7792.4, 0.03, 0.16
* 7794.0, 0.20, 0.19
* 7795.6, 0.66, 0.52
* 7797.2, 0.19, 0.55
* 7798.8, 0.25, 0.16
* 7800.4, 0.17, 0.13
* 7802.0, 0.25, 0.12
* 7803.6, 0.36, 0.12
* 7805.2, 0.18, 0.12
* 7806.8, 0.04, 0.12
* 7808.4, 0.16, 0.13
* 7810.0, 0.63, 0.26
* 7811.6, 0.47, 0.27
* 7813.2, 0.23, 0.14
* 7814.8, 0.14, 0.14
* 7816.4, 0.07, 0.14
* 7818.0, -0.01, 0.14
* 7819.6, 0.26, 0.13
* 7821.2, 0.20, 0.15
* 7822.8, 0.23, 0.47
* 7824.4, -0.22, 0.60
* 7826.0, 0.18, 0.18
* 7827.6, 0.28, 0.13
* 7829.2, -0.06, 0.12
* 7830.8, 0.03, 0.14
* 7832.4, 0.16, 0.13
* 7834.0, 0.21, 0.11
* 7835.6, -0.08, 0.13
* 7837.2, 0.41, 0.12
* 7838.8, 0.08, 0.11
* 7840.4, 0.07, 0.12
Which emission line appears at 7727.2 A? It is [O II] 3727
